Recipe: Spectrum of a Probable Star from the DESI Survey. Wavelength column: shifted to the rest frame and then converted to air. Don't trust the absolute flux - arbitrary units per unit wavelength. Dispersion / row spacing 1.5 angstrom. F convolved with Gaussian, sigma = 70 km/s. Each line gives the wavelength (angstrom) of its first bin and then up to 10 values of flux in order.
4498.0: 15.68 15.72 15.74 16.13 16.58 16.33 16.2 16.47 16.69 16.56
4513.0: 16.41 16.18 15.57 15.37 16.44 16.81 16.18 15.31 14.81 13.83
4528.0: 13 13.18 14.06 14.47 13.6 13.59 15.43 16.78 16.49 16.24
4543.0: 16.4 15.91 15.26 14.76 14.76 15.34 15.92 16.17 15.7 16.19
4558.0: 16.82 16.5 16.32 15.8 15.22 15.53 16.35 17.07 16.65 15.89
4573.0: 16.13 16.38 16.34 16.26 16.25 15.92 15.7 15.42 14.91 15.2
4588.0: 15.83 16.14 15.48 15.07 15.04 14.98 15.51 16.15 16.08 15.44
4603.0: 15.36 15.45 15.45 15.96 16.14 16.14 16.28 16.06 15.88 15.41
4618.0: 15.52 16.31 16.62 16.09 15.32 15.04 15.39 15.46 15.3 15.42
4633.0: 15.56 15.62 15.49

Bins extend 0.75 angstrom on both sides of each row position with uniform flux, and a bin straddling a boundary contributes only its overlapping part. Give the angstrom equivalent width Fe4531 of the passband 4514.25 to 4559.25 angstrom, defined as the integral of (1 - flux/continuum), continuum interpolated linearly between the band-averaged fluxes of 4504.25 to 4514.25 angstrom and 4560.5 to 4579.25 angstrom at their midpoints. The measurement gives 2.6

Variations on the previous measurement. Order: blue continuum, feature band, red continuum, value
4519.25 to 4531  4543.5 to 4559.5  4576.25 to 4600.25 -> -0.6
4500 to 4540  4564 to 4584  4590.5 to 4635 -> -0.7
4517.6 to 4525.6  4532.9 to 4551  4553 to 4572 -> 0.8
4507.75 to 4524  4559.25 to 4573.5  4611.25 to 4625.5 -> -0.1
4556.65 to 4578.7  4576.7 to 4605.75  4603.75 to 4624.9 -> 0.9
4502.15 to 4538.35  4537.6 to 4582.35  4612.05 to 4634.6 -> -1.5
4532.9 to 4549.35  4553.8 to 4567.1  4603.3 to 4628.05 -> -0.5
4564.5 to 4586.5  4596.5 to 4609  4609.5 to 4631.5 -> 0.1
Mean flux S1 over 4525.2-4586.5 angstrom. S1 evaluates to 15.6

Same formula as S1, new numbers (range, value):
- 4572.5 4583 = 16.1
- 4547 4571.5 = 16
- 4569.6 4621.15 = 15.8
